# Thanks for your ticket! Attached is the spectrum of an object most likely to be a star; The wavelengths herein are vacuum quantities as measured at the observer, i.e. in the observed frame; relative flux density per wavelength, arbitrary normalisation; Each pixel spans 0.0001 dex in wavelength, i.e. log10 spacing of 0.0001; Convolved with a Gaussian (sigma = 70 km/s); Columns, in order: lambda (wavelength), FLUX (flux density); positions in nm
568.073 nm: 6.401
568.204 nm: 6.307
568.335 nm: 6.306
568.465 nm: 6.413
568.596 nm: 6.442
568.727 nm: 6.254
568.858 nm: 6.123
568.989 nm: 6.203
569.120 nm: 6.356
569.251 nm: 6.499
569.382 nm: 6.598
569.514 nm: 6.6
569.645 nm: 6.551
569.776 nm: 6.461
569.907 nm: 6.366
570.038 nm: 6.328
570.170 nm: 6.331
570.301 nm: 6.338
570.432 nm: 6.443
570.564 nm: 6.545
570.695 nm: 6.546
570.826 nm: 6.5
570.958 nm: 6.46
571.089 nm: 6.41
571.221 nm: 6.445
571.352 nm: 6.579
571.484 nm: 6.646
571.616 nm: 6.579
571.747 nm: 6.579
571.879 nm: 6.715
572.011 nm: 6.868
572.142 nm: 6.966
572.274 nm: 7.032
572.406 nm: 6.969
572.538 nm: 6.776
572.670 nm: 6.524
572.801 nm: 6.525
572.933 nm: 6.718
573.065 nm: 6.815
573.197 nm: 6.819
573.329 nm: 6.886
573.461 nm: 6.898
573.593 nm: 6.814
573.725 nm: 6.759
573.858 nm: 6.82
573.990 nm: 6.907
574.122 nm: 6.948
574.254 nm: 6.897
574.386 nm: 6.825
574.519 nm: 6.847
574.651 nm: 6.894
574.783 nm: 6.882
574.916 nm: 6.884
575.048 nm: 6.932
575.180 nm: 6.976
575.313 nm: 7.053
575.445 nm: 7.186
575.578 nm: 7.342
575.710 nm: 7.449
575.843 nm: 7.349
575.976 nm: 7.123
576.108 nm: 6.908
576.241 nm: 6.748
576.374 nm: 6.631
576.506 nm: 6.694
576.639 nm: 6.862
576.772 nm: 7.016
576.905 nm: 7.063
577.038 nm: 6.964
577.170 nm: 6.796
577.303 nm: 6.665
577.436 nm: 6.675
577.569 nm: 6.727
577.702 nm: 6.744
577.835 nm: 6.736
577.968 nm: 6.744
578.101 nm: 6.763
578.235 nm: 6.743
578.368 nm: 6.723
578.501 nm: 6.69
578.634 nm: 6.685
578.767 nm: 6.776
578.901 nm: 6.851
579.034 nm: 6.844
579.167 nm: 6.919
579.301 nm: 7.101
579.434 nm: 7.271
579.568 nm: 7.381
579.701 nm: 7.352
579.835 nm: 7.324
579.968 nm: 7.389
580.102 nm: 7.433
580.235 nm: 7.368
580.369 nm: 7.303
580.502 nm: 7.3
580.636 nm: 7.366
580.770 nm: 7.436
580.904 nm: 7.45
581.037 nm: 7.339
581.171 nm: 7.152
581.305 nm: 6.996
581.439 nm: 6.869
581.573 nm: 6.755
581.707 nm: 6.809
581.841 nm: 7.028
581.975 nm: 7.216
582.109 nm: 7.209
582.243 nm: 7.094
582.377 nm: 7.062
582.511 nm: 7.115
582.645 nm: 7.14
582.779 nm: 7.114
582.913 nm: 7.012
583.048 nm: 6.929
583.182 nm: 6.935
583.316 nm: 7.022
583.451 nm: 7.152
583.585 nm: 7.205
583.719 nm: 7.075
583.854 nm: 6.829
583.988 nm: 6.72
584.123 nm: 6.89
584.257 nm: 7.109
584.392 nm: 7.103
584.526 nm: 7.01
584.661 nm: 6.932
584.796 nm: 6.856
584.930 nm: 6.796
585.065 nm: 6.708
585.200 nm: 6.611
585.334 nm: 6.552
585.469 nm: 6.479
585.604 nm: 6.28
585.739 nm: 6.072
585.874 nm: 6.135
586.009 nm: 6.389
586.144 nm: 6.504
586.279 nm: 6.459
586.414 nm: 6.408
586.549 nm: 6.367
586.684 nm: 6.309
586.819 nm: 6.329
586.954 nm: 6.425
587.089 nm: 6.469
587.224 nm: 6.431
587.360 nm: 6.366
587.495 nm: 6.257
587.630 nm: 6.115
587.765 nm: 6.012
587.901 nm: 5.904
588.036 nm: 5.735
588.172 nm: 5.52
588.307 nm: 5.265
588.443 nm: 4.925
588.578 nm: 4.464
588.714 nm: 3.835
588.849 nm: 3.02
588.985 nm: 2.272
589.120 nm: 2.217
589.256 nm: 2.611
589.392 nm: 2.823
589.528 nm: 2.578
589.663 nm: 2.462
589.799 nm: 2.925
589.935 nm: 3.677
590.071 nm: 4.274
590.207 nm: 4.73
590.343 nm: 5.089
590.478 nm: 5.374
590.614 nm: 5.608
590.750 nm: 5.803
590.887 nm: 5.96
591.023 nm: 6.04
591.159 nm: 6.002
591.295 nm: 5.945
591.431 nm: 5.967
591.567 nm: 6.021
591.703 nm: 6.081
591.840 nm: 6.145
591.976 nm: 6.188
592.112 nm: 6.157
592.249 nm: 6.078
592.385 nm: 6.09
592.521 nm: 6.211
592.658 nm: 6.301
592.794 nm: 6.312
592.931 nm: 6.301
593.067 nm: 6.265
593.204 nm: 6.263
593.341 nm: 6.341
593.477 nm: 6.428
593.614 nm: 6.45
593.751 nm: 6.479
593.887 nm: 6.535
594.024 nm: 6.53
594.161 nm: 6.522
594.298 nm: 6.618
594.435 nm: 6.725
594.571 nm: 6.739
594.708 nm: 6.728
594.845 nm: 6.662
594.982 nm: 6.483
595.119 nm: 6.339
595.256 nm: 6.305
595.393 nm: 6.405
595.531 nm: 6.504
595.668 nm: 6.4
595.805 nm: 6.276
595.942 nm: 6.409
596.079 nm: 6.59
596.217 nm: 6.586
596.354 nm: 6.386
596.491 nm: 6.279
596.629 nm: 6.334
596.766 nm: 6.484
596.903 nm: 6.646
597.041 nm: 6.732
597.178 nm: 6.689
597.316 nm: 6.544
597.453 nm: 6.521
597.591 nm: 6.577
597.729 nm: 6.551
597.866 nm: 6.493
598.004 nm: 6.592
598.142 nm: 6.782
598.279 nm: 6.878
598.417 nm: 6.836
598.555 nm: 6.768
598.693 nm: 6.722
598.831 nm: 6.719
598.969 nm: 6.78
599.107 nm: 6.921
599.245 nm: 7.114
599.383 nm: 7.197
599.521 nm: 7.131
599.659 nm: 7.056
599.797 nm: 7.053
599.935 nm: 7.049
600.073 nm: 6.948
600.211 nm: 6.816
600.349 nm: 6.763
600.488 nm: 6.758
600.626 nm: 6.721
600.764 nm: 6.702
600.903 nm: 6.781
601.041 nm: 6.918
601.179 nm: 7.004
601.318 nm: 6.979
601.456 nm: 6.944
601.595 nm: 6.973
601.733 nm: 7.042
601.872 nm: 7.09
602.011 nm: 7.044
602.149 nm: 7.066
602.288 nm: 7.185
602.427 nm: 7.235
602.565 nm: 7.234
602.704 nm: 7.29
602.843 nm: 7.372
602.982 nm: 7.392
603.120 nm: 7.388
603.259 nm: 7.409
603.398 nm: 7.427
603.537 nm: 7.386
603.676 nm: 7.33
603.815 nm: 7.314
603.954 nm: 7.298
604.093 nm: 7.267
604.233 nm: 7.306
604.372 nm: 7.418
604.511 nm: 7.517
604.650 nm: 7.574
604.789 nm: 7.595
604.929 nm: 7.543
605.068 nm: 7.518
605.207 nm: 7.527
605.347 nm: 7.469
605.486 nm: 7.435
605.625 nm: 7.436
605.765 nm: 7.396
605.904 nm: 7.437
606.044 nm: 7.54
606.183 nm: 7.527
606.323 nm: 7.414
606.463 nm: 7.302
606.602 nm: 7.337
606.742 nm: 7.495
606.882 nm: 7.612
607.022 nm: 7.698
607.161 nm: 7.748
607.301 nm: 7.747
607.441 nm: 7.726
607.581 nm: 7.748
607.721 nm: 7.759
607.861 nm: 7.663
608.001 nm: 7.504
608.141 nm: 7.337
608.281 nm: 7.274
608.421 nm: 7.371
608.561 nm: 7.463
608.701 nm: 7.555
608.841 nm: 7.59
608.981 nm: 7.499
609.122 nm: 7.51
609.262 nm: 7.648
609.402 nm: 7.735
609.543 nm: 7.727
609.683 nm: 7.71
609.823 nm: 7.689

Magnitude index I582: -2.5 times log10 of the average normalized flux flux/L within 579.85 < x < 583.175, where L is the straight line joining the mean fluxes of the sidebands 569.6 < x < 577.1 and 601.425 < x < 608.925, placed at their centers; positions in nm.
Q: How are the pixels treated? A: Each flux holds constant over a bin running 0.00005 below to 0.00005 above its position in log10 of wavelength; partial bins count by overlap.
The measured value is -0.03 mag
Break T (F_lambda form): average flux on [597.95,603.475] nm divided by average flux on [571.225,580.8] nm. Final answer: 1.0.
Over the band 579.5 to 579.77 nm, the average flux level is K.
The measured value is 7.35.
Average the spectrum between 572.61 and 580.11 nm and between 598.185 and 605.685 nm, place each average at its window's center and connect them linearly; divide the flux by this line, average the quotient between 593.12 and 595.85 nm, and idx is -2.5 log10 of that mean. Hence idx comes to 0.09 mag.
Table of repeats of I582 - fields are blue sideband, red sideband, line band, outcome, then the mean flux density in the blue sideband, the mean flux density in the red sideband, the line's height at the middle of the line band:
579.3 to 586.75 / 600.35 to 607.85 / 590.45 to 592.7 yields 0.18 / 6.95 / 7.33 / 7.1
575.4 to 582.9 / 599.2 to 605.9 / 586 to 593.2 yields 0.31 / 7.03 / 7.2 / 7.11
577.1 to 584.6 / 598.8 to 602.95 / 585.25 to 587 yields 0.11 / 7.03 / 7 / 7.02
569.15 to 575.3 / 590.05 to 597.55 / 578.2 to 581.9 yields -0.09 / 6.69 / 6.25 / 6.53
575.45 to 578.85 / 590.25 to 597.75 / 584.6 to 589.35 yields 0.15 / 6.87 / 6.3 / 6.54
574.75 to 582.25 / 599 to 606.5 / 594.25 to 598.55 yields 0.10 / 7.02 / 7.21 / 7.16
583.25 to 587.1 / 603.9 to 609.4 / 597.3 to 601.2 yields 0.06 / 6.66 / 7.51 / 7.22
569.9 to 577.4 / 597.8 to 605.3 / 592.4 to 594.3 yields 0.10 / 6.79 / 7.1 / 7.01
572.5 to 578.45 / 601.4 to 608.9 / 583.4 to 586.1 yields 0.05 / 6.87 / 7.41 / 7.04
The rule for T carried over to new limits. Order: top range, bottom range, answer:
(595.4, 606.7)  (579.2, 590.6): 1.14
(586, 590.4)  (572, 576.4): 0.71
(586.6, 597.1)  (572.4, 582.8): 0.82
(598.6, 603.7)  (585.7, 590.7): 1.40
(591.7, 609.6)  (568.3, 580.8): 1.03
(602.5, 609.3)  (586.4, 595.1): 1.34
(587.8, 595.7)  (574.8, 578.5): 0.80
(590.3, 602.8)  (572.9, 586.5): 0.95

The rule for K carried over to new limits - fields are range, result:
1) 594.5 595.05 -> 6.66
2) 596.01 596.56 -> 6.46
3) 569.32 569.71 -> 6.57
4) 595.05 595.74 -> 6.39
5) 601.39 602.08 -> 7.01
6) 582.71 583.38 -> 7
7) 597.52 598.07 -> 6.55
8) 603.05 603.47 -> 7.42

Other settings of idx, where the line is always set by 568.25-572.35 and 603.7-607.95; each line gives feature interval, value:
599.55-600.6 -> 0.064 mag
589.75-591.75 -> 0.312 mag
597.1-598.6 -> 0.098 mag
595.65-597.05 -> 0.124 mag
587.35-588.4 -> 0.195 mag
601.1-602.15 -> 0.057 mag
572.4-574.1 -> -0.033 mag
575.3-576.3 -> -0.078 mag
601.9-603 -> 0.030 mag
